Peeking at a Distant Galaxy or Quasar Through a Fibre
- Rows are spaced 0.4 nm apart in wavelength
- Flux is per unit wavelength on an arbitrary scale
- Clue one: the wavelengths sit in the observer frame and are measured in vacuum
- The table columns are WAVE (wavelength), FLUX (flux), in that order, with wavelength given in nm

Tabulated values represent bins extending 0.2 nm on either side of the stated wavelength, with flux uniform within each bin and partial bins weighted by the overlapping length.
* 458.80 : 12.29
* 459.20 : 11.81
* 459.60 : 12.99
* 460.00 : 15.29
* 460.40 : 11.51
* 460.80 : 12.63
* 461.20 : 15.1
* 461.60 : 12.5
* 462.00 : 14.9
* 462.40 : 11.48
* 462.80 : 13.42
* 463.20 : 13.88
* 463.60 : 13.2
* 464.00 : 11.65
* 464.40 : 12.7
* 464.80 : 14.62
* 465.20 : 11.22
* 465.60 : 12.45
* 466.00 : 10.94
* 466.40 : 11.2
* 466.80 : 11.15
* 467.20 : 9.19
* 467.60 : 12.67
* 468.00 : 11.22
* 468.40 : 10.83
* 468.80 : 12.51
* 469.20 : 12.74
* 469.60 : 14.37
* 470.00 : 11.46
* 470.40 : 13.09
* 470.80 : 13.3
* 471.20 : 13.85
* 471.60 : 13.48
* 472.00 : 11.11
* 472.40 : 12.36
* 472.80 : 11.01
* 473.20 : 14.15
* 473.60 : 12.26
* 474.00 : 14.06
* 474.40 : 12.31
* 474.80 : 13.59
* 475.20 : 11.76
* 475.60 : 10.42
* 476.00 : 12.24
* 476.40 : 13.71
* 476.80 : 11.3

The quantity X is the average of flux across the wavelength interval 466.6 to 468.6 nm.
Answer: 11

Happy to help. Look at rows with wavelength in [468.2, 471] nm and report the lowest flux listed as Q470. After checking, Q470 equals 10.83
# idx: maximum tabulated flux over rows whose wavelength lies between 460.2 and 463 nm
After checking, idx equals 15.1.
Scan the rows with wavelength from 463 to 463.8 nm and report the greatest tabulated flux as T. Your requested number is 13.88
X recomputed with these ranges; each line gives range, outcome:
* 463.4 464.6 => 12.5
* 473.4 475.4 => 12.8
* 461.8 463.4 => 13.4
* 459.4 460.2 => 14.1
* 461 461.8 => 13.8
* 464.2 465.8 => 12.7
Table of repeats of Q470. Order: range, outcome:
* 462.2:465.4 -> 11.22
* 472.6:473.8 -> 11.01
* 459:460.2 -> 11.81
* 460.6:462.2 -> 12.5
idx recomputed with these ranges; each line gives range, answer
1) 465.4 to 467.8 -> 12.67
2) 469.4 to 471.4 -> 14.37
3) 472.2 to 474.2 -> 14.15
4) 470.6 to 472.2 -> 13.85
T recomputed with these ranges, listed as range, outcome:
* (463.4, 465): 14.62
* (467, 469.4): 12.74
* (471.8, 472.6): 12.36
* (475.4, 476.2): 12.24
